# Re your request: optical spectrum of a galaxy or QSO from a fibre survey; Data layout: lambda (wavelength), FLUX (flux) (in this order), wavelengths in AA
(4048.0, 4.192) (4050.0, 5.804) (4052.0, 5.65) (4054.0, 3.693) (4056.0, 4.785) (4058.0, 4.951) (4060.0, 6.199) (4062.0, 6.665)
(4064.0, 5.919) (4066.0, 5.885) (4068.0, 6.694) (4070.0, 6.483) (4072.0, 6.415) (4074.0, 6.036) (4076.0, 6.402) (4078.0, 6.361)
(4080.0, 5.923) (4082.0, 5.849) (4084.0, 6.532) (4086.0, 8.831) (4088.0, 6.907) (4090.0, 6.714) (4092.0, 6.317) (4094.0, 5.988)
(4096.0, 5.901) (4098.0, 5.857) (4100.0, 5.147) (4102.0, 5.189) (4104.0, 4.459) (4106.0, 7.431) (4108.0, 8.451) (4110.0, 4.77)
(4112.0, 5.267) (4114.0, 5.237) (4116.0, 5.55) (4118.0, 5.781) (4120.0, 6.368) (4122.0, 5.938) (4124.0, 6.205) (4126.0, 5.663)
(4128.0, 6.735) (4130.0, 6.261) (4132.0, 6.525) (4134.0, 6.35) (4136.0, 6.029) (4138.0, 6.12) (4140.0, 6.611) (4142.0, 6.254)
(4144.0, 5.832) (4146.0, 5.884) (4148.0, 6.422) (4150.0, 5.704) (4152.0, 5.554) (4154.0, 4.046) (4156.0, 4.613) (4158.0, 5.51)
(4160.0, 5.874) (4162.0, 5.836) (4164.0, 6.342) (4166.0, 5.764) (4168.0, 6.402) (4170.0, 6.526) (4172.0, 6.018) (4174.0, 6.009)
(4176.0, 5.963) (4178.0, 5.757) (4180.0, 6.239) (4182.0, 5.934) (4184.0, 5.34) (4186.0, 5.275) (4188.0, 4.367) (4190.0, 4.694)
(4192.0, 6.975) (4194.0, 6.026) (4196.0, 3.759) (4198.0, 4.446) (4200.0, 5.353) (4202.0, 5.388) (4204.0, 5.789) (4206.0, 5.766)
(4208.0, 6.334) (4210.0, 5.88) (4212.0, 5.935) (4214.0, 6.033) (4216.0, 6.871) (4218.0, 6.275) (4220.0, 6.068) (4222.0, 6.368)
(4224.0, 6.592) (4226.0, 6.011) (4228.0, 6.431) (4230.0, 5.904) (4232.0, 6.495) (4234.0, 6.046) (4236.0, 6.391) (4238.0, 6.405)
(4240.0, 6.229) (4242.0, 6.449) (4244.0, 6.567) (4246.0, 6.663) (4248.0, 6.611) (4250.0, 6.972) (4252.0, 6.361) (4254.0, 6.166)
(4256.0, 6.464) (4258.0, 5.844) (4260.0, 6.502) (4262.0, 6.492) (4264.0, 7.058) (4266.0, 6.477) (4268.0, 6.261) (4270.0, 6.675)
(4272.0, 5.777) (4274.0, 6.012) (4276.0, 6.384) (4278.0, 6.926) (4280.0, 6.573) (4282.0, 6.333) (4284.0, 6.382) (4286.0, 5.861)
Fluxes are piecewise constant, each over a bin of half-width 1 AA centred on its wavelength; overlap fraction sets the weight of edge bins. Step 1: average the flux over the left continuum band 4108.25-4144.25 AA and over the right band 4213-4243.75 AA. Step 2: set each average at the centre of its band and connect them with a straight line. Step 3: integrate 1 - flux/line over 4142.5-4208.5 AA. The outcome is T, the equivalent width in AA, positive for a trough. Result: 5.72 AA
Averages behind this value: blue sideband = 6.03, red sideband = 6.31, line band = 5.63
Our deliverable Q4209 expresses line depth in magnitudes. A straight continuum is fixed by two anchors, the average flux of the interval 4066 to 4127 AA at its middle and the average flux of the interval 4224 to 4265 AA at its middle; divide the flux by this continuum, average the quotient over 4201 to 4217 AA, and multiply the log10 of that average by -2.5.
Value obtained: 0.061 mag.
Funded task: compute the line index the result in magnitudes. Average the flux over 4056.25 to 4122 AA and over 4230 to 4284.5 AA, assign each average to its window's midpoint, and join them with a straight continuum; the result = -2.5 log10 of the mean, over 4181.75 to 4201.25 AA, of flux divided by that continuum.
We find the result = 0.21 mag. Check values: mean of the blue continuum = 6.12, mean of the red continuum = 6.42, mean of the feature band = 5.19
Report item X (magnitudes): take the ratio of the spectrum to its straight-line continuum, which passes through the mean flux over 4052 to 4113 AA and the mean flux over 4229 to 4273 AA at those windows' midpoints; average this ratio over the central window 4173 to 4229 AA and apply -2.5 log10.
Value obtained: 0.09 mag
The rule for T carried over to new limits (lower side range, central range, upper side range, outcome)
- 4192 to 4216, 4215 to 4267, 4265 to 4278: -3.5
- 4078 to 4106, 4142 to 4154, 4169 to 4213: 0.2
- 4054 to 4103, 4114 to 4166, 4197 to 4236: 1.4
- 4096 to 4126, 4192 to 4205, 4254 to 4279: 1.9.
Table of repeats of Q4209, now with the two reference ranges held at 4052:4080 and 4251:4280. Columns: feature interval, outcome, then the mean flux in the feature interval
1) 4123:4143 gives -0.04 mag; 6.28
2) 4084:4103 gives -0.07 mag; 6.33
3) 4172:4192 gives 0.10 mag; 5.61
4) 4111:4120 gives 0.08 mag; 5.56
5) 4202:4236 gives 0.02 mag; 6.16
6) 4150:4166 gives 0.13 mag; 5.44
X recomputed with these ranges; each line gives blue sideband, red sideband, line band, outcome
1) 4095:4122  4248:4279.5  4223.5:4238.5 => 0.01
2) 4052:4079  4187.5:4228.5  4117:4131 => -0.05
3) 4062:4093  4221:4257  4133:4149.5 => 0.05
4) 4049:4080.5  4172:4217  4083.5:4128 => -0.06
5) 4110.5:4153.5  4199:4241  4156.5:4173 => 0.01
